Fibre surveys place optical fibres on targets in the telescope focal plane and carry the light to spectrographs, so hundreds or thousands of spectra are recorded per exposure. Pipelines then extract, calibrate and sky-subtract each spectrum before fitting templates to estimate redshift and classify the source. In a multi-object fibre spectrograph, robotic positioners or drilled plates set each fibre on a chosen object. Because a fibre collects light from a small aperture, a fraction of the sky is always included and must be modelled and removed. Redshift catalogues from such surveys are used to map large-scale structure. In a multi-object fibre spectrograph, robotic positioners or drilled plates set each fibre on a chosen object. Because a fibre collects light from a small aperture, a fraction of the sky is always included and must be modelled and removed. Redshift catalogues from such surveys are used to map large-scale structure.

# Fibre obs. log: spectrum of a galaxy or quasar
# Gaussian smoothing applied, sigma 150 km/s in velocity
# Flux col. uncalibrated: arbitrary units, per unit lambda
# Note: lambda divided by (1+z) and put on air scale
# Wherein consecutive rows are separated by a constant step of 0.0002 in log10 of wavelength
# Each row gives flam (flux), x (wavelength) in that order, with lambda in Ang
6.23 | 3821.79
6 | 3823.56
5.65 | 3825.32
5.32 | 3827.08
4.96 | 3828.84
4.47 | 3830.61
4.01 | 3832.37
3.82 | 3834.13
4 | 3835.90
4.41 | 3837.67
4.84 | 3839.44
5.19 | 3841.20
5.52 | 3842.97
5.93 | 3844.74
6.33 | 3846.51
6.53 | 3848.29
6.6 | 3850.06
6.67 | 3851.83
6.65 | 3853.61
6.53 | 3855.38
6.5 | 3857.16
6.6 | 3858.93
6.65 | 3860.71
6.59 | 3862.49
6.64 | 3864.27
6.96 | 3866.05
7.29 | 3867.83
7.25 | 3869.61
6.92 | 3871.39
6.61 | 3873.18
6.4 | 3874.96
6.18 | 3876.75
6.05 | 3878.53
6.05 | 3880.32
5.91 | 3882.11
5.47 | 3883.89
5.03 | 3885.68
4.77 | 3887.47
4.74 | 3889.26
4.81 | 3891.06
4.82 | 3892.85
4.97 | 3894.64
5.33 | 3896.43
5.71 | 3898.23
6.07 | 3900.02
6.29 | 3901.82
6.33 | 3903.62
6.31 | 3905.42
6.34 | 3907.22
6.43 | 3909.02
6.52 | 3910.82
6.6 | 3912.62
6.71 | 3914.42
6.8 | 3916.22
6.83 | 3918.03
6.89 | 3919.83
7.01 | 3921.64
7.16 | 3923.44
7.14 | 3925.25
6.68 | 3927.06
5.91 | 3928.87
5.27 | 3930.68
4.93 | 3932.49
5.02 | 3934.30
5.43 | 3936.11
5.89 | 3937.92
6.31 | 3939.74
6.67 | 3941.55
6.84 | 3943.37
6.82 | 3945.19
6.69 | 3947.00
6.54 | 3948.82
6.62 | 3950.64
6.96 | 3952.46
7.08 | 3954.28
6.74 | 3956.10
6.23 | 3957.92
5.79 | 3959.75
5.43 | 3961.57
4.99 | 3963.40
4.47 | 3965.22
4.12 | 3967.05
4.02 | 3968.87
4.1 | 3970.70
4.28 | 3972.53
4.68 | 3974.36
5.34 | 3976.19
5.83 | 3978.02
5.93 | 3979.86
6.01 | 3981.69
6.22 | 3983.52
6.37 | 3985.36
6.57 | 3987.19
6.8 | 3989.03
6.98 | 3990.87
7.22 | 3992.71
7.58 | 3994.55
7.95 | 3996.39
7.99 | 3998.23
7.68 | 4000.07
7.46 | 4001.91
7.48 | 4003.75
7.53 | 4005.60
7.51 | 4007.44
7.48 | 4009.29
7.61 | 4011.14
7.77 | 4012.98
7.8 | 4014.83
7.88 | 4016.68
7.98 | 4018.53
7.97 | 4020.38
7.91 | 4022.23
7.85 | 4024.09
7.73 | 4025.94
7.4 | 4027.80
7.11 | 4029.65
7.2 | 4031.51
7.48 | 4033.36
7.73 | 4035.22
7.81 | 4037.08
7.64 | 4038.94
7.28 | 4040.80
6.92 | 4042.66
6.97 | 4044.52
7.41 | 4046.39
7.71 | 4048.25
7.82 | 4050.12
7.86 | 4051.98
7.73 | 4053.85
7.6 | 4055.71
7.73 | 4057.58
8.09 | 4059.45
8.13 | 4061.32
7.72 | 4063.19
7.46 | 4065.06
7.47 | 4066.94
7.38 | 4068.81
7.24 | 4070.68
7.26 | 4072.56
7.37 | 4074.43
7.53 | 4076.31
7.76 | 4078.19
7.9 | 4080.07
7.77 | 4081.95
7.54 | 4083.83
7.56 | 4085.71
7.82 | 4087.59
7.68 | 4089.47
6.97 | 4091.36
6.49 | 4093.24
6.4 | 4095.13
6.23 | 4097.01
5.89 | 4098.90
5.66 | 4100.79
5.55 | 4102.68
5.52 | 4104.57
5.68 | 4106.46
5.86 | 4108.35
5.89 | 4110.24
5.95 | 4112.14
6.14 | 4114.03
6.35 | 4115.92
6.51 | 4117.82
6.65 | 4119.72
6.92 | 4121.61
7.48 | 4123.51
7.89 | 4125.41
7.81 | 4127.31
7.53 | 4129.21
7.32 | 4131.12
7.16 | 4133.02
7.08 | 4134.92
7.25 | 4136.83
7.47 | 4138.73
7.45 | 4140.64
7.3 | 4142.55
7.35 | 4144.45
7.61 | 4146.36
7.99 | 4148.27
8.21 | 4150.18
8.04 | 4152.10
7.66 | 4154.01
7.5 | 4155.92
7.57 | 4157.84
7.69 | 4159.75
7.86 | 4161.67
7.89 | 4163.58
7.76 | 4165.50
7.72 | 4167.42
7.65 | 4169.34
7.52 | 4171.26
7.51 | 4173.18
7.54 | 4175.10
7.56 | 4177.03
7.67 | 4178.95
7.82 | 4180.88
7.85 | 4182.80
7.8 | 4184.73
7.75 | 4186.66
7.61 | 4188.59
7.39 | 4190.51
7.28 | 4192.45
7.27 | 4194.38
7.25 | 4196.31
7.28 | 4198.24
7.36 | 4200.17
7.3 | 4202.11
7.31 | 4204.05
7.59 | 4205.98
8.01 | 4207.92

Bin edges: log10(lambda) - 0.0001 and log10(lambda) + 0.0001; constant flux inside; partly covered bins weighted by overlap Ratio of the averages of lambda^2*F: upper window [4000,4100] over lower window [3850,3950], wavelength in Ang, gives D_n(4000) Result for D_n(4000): 1.3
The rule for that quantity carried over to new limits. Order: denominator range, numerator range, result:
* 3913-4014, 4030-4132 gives 1.18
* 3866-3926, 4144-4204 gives 1.41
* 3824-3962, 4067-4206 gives 1.35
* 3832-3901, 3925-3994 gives 1.06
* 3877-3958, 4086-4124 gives 1.14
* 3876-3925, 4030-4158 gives 1.32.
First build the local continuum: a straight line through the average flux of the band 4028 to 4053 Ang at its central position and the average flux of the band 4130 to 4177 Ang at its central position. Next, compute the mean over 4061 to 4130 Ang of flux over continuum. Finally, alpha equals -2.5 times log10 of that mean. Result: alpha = 0.088 mag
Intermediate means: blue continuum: 7.46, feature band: 6.93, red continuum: 7.59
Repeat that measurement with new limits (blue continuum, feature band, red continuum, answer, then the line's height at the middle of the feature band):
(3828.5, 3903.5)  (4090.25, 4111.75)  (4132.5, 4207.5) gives 0.19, 7.17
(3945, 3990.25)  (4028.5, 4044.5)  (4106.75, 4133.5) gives -0.18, 6.23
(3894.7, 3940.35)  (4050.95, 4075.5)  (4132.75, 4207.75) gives -0.09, 6.99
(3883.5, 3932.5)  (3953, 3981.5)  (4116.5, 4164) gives 0.20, 6.39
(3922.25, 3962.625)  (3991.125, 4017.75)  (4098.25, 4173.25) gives -0.17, 6.54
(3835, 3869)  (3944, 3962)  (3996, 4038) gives 0.09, 7.07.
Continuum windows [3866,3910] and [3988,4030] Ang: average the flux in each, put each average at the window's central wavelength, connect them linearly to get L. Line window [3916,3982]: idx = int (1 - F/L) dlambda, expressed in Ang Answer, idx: 8.1 Ang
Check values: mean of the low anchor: 5.94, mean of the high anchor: 7.6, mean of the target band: 5.92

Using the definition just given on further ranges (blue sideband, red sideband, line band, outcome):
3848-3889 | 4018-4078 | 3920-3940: 2.01 Ang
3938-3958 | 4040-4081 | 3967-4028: 2.15 Ang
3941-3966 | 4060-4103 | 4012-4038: -3.44 Ang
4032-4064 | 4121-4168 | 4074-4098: 0.95 Ang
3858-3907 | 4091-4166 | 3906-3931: -1.82 Ang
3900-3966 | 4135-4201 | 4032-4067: -3.36 Ang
